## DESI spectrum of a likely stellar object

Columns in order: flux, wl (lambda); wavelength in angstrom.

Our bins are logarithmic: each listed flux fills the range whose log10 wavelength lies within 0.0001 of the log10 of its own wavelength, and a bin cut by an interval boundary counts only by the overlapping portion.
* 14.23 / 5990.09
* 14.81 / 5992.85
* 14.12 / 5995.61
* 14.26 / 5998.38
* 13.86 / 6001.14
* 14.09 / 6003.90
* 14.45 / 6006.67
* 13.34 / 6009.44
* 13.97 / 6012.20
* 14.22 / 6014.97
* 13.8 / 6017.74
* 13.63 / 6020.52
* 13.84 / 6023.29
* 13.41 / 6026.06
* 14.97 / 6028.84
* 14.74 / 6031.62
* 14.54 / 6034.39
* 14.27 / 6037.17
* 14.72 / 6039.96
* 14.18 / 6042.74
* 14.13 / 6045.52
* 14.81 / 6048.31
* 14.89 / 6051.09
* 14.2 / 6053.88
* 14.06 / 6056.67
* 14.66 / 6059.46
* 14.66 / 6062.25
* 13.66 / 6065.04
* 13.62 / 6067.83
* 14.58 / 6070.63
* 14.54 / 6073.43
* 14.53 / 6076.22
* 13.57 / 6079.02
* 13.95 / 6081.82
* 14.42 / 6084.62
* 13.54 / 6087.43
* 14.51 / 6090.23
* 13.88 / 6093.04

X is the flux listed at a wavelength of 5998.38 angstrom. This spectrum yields 14.26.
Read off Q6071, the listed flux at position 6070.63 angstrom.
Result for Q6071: 14.58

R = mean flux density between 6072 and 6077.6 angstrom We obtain 14.5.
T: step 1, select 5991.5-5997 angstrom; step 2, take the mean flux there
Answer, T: 14.4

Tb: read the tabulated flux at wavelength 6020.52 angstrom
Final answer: 13.63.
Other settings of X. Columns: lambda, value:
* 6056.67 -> 14.06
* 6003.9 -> 14.09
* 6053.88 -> 14.2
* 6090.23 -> 14.51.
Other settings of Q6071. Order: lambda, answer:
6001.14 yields 13.86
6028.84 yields 14.97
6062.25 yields 14.66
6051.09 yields 14.89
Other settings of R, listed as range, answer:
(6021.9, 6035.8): 14.3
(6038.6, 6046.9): 14.4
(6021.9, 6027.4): 13.6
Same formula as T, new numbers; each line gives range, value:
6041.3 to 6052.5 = 14.5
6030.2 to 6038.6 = 14.5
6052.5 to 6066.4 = 14.3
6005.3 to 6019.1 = 14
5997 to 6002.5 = 14.1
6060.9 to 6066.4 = 14.2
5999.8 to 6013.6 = 13.9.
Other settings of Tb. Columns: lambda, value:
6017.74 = 13.8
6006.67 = 14.45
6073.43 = 14.54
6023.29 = 13.84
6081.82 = 13.95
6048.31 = 14.81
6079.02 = 13.57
